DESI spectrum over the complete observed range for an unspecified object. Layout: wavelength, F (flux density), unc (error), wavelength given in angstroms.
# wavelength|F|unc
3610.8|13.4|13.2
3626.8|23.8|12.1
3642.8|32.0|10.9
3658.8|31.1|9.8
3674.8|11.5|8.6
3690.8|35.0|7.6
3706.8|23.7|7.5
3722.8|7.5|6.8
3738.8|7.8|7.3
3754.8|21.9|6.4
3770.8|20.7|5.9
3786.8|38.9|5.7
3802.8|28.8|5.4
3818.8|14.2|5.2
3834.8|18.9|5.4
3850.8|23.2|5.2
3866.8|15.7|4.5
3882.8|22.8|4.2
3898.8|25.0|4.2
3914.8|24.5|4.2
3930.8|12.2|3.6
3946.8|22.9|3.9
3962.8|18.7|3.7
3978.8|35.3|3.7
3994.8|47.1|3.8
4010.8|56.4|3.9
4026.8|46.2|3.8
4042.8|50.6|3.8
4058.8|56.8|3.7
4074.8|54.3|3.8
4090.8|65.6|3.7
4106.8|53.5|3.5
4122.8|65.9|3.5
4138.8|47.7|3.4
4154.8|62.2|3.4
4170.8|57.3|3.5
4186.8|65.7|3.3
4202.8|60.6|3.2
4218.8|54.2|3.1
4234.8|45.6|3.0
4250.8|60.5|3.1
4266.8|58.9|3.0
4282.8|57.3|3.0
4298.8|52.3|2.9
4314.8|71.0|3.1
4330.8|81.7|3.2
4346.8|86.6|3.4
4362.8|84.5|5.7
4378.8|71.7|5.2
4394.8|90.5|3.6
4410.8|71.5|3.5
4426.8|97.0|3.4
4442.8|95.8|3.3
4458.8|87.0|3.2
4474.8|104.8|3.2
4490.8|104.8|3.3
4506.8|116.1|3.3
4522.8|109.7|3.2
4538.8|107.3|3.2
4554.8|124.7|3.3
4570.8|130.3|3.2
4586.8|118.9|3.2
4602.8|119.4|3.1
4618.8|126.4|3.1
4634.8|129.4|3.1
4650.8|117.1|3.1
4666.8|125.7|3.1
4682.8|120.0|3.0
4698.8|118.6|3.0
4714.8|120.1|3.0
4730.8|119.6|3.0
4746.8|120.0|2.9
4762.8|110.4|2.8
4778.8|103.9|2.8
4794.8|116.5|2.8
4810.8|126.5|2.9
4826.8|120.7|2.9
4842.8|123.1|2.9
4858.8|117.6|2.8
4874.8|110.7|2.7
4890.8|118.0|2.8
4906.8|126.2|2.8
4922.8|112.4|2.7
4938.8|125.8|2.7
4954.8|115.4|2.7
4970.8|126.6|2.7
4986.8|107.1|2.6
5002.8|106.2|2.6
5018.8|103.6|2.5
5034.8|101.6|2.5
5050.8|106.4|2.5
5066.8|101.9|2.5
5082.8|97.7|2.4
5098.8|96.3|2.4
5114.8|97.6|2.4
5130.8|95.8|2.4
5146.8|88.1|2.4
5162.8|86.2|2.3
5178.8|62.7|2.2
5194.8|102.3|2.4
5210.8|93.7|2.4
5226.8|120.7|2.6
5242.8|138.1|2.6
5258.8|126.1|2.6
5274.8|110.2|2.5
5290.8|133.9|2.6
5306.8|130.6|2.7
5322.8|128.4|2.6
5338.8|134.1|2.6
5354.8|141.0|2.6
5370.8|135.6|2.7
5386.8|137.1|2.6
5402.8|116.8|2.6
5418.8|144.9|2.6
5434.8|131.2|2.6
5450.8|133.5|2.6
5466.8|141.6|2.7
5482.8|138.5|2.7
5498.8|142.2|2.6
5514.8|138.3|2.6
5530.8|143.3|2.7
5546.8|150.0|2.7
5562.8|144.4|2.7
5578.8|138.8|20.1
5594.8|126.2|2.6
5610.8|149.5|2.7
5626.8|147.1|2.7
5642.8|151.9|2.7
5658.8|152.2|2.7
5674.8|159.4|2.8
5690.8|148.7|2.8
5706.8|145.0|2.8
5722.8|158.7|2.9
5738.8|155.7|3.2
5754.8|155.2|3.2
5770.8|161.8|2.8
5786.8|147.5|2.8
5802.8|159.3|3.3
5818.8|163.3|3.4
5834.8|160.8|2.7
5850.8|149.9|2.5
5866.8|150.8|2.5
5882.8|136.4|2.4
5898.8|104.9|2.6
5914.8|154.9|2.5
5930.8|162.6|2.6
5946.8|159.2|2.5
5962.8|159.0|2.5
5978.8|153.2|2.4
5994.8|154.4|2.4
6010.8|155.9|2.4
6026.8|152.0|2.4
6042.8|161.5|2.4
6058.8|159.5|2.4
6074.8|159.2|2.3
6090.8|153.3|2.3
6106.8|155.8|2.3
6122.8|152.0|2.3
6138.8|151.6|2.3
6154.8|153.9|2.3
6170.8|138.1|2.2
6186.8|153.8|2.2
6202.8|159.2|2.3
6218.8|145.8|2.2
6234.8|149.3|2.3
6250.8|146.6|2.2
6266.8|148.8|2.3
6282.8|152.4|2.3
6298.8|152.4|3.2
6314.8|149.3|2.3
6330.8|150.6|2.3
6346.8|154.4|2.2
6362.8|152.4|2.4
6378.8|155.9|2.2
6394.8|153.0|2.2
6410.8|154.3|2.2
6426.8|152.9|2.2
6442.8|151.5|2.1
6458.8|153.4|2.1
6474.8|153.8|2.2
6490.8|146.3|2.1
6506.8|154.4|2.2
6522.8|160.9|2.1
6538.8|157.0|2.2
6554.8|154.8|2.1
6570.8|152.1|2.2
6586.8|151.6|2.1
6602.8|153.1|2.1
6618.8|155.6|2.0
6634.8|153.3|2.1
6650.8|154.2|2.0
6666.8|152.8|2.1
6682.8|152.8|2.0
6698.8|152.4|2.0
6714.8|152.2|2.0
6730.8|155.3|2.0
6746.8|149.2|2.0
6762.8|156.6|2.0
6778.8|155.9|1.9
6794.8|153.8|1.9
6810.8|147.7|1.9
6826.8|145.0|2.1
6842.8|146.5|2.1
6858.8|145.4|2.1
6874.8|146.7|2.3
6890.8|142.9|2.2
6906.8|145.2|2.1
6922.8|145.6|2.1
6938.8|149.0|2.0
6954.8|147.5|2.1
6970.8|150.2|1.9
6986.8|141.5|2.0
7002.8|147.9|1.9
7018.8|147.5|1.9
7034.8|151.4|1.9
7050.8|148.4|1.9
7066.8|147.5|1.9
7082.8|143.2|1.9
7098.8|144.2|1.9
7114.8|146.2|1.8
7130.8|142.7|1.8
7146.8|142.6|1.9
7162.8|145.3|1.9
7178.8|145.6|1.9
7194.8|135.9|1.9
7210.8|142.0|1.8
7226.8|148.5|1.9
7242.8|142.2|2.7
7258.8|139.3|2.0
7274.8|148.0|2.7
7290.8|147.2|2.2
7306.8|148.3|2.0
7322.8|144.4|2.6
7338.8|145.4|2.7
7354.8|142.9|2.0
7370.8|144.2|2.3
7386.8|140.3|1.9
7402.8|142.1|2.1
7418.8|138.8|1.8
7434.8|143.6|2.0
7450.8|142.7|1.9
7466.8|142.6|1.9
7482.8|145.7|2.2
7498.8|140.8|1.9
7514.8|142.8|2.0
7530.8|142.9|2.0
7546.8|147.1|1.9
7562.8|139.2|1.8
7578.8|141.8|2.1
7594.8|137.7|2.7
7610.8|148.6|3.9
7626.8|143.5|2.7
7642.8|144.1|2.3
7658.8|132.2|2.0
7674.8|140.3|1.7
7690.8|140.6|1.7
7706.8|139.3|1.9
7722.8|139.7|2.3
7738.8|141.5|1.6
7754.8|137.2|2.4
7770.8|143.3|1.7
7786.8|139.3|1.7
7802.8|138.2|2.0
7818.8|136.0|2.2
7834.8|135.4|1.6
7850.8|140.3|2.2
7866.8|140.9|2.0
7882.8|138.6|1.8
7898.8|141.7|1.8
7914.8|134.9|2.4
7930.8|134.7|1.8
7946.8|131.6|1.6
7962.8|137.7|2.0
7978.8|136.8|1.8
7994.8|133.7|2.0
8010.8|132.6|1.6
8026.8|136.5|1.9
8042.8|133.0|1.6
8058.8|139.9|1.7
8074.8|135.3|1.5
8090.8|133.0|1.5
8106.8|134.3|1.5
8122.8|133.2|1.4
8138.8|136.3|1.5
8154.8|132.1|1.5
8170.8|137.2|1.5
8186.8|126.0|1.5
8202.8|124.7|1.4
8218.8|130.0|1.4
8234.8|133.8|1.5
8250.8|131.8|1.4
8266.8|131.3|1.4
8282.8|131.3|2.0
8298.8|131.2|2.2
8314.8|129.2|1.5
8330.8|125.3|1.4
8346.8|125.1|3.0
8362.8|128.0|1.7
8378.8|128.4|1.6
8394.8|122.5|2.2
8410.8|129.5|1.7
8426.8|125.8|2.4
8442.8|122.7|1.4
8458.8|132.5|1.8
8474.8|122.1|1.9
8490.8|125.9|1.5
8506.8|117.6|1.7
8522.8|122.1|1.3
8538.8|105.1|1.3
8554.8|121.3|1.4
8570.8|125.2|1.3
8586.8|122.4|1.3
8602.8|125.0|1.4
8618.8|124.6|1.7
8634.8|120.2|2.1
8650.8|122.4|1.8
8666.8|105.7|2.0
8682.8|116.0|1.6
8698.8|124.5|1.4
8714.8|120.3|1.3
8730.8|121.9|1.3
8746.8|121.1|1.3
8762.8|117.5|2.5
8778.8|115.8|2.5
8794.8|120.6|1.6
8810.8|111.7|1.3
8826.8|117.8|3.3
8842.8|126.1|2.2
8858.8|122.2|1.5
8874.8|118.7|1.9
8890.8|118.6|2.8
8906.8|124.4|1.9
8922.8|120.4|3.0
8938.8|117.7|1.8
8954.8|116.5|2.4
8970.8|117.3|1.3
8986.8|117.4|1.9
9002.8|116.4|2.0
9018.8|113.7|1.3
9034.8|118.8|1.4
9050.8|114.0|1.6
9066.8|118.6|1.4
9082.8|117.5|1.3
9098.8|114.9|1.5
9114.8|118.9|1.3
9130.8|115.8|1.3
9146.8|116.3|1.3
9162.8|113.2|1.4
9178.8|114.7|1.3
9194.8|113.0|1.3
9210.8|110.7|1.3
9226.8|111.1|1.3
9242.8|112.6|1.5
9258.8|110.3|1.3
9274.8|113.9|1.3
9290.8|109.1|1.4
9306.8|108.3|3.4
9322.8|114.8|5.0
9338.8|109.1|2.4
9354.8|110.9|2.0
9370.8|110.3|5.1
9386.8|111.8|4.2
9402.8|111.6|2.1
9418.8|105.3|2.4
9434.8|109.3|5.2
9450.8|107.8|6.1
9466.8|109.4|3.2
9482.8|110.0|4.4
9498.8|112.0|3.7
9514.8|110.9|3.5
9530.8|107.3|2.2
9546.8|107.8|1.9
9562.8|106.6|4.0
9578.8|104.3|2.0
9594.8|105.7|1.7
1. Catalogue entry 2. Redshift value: 0.00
